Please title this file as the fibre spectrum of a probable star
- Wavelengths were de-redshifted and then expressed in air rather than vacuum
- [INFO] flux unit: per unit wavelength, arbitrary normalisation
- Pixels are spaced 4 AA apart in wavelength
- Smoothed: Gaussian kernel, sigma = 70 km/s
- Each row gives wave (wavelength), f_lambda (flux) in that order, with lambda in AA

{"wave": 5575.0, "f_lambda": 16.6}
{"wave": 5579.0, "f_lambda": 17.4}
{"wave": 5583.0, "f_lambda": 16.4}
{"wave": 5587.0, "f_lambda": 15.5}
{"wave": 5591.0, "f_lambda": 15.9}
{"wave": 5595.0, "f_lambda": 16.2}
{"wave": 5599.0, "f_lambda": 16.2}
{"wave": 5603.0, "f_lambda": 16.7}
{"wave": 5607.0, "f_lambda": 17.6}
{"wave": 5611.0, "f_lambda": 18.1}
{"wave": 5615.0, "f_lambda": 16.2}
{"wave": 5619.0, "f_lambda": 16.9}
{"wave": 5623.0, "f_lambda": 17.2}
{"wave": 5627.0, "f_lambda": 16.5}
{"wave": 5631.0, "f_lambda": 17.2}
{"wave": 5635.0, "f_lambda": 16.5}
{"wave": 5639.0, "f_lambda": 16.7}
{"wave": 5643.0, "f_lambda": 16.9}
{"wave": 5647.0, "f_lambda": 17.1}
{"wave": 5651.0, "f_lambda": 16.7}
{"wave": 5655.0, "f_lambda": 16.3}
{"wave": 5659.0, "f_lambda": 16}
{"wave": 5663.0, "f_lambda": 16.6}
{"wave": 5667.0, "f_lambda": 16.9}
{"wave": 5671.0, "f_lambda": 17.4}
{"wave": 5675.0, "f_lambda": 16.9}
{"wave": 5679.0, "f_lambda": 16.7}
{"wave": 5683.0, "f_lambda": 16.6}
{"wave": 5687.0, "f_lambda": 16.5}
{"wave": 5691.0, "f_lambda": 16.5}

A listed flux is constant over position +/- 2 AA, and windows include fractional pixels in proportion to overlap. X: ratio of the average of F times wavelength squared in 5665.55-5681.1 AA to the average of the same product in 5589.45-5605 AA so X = 1.07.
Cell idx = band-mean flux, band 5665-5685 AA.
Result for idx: 16.9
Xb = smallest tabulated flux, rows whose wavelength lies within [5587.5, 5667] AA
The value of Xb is 15.9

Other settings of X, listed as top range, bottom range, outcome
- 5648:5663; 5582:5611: 1.02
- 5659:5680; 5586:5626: 1.03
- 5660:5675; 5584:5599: 1.09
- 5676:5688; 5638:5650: 1.00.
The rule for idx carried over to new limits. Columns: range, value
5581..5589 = 15.9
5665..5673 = 17.1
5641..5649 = 17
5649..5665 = 16.4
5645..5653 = 16.9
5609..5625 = 17.1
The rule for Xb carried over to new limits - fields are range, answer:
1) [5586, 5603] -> 15.5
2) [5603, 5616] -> 16.2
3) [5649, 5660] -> 16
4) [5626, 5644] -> 16.5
